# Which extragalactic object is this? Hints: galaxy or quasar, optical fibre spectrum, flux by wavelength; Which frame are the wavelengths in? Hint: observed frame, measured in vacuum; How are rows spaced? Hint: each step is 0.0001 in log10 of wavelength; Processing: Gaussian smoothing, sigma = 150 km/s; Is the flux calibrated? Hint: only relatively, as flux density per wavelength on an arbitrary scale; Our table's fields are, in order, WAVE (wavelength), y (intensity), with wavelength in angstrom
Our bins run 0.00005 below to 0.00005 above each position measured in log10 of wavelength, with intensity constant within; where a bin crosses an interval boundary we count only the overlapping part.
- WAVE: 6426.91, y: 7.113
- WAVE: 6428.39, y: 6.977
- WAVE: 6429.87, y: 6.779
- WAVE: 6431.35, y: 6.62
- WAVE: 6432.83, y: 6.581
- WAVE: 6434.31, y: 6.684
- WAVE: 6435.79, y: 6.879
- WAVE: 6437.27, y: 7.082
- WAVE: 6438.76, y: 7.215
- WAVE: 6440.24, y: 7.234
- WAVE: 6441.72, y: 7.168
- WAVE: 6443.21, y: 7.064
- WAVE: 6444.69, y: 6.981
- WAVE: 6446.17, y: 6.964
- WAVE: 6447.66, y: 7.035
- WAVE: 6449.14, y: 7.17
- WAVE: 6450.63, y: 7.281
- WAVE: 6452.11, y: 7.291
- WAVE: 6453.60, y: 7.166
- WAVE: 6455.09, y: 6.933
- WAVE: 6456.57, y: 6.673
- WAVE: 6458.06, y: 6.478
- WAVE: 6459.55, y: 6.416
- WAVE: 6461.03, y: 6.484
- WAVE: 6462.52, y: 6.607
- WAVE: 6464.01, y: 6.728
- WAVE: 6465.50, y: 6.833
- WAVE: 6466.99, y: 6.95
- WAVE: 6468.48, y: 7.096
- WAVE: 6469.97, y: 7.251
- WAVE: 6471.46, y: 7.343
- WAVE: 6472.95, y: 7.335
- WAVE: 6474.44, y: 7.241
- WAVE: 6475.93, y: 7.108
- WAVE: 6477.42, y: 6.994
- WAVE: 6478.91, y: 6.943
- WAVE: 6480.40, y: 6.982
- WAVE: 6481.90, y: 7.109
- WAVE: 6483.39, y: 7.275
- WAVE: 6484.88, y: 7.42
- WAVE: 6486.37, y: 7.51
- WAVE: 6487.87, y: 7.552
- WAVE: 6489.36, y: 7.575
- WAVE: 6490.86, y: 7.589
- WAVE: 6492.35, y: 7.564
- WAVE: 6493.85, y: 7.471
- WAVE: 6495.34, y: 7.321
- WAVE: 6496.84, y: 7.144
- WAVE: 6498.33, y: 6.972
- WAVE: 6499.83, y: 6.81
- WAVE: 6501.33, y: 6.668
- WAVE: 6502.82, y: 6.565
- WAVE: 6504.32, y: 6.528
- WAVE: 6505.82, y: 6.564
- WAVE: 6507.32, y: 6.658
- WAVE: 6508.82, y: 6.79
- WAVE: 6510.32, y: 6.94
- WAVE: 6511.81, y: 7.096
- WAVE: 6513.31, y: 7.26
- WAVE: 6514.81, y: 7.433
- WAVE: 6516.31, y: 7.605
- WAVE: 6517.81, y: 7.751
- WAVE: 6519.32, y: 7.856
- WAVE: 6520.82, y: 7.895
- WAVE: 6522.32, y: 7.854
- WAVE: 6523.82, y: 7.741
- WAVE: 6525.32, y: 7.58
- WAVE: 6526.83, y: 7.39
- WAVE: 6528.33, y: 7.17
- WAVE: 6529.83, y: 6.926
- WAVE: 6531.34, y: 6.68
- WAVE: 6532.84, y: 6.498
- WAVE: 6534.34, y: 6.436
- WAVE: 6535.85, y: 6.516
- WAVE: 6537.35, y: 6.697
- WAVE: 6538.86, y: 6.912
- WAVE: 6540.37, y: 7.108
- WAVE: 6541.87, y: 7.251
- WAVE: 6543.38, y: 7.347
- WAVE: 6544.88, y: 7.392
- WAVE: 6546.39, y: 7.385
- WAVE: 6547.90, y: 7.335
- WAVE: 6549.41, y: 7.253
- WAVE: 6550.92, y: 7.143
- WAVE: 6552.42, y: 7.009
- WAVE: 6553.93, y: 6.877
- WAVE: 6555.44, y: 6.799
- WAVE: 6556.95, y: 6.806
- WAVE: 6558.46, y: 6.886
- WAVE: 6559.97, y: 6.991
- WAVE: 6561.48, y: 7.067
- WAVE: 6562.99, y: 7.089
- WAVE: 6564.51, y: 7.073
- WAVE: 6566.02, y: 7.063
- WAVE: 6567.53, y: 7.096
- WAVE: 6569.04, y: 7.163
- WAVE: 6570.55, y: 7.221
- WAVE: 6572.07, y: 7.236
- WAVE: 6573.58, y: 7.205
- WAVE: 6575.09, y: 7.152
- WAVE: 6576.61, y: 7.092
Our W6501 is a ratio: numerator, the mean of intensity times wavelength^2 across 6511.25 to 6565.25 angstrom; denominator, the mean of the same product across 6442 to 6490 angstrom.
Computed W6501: 1.0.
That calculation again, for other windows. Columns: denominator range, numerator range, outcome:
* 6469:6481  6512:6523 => 1.08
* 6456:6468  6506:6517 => 1.08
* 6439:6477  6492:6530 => 1.05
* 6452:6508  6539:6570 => 1.03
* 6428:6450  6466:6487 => 1.04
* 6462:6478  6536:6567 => 1.03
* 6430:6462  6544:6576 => 1.06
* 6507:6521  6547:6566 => 0.97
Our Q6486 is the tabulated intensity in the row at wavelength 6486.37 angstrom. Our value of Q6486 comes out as 7.51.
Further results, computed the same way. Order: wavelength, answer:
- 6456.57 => 6.673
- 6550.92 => 7.143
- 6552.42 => 7.009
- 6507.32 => 6.658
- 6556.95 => 6.806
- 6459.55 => 6.416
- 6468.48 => 7.096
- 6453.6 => 7.166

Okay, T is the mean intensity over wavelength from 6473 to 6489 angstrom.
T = 7.23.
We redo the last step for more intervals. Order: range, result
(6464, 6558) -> 7.14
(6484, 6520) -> 7.19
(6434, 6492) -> 7.07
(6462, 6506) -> 7.11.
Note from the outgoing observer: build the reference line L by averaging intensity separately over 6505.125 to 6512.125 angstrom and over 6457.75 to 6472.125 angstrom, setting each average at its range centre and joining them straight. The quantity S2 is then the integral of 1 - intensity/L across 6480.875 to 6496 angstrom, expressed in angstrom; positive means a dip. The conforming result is -1.4 angstrom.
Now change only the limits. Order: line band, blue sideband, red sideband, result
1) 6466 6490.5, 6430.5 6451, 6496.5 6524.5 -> -0.5 angstrom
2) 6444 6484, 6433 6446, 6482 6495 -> 1.4 angstrom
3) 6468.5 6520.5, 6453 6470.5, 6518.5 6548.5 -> -1.6 angstrom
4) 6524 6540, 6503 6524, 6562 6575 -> 0.7 angstrom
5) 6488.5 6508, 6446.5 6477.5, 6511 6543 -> 0.2 angstrom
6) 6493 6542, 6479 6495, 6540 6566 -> 1.1 angstrom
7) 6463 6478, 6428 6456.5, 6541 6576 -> -0.1 angstrom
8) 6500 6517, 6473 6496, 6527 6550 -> 0.6 angstrom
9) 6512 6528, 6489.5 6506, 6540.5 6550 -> -1.0 angstrom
